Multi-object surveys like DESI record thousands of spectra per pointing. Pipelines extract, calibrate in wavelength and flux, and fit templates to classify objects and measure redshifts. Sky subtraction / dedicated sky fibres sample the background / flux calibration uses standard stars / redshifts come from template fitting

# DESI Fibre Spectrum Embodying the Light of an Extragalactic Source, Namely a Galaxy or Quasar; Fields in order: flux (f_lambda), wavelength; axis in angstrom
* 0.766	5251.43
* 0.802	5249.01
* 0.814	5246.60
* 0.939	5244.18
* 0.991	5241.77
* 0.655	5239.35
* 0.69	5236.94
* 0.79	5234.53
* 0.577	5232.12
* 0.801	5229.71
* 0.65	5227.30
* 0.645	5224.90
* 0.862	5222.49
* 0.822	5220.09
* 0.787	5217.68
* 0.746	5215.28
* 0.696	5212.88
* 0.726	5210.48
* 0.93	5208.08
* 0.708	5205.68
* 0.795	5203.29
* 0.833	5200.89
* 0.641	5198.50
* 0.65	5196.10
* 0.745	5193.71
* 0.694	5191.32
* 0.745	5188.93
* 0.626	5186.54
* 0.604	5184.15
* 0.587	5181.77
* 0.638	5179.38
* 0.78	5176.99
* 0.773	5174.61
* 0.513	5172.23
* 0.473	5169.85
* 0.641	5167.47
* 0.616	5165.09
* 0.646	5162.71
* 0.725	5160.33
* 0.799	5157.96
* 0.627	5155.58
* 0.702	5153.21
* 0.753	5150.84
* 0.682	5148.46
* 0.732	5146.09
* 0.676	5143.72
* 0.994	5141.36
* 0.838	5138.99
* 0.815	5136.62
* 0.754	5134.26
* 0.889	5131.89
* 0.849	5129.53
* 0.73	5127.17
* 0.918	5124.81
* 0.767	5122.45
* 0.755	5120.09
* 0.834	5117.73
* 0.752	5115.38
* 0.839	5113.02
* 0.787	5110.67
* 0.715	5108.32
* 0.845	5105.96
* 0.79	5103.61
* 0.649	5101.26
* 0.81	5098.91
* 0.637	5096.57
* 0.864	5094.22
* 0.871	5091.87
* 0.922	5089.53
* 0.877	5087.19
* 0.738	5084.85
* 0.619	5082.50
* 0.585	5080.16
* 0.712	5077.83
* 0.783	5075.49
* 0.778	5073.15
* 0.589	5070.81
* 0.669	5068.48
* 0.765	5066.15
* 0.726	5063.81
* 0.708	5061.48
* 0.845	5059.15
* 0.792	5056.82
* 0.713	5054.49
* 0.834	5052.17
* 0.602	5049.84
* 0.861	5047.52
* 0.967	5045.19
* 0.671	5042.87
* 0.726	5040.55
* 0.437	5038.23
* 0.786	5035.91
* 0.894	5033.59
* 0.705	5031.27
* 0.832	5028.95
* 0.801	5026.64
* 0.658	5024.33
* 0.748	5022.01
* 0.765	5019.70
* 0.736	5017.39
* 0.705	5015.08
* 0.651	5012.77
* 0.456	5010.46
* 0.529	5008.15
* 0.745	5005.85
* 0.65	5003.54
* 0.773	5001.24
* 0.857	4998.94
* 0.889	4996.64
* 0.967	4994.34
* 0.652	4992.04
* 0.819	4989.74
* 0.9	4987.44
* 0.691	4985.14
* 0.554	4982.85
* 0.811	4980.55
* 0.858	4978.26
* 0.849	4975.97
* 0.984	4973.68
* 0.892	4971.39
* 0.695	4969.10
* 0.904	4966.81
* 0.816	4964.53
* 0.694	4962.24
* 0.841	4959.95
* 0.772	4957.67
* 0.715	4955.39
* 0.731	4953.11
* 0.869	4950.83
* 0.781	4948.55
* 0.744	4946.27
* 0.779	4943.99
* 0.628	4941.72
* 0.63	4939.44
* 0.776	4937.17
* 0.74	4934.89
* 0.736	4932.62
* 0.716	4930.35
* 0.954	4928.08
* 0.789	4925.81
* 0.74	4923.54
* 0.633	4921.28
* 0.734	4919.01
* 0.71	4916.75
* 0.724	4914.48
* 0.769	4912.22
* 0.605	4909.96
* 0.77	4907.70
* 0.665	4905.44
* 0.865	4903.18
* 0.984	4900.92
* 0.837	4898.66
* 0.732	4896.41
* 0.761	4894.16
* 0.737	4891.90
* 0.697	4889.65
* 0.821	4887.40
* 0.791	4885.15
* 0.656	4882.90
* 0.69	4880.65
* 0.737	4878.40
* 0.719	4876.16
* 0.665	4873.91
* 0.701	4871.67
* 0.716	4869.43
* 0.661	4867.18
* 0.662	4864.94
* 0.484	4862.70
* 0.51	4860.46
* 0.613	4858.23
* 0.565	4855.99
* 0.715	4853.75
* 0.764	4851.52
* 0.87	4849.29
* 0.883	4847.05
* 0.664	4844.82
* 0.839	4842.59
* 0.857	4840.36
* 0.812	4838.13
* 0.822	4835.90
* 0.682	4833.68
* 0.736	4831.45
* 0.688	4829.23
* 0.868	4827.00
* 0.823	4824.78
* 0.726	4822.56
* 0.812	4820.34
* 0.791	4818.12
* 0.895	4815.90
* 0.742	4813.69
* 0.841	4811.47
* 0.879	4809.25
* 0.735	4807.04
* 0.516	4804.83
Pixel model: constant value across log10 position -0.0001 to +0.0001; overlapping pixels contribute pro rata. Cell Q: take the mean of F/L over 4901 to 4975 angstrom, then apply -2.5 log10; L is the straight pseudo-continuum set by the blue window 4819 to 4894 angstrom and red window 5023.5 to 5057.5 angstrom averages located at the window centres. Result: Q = -0.04 mag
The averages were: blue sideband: 0.727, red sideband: 0.752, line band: 0.766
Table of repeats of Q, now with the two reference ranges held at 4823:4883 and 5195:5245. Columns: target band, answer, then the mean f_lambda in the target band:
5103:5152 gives -0.067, 0.796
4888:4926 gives -0.037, 0.75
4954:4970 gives -0.067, 0.777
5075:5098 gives -0.025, 0.761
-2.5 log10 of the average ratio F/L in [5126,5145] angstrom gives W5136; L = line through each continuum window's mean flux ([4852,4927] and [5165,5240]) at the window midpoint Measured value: -0.16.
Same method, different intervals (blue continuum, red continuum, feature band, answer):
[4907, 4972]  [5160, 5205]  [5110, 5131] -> -0.17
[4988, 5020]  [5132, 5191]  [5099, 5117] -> -0.09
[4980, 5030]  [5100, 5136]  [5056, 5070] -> 0.03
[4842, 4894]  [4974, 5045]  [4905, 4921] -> 0.01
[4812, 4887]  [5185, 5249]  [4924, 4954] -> -0.03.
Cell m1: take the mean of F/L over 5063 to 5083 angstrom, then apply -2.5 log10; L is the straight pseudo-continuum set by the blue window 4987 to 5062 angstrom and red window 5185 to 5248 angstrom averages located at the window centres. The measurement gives 0.082 mag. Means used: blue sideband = 0.747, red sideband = 0.752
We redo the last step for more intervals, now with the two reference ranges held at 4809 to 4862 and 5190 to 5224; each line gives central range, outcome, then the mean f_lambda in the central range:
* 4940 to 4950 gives 0.04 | 0.731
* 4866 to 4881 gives 0.09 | 0.699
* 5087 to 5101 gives -0.08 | 0.815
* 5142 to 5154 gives 0.05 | 0.722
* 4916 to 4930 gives 0.00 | 0.759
